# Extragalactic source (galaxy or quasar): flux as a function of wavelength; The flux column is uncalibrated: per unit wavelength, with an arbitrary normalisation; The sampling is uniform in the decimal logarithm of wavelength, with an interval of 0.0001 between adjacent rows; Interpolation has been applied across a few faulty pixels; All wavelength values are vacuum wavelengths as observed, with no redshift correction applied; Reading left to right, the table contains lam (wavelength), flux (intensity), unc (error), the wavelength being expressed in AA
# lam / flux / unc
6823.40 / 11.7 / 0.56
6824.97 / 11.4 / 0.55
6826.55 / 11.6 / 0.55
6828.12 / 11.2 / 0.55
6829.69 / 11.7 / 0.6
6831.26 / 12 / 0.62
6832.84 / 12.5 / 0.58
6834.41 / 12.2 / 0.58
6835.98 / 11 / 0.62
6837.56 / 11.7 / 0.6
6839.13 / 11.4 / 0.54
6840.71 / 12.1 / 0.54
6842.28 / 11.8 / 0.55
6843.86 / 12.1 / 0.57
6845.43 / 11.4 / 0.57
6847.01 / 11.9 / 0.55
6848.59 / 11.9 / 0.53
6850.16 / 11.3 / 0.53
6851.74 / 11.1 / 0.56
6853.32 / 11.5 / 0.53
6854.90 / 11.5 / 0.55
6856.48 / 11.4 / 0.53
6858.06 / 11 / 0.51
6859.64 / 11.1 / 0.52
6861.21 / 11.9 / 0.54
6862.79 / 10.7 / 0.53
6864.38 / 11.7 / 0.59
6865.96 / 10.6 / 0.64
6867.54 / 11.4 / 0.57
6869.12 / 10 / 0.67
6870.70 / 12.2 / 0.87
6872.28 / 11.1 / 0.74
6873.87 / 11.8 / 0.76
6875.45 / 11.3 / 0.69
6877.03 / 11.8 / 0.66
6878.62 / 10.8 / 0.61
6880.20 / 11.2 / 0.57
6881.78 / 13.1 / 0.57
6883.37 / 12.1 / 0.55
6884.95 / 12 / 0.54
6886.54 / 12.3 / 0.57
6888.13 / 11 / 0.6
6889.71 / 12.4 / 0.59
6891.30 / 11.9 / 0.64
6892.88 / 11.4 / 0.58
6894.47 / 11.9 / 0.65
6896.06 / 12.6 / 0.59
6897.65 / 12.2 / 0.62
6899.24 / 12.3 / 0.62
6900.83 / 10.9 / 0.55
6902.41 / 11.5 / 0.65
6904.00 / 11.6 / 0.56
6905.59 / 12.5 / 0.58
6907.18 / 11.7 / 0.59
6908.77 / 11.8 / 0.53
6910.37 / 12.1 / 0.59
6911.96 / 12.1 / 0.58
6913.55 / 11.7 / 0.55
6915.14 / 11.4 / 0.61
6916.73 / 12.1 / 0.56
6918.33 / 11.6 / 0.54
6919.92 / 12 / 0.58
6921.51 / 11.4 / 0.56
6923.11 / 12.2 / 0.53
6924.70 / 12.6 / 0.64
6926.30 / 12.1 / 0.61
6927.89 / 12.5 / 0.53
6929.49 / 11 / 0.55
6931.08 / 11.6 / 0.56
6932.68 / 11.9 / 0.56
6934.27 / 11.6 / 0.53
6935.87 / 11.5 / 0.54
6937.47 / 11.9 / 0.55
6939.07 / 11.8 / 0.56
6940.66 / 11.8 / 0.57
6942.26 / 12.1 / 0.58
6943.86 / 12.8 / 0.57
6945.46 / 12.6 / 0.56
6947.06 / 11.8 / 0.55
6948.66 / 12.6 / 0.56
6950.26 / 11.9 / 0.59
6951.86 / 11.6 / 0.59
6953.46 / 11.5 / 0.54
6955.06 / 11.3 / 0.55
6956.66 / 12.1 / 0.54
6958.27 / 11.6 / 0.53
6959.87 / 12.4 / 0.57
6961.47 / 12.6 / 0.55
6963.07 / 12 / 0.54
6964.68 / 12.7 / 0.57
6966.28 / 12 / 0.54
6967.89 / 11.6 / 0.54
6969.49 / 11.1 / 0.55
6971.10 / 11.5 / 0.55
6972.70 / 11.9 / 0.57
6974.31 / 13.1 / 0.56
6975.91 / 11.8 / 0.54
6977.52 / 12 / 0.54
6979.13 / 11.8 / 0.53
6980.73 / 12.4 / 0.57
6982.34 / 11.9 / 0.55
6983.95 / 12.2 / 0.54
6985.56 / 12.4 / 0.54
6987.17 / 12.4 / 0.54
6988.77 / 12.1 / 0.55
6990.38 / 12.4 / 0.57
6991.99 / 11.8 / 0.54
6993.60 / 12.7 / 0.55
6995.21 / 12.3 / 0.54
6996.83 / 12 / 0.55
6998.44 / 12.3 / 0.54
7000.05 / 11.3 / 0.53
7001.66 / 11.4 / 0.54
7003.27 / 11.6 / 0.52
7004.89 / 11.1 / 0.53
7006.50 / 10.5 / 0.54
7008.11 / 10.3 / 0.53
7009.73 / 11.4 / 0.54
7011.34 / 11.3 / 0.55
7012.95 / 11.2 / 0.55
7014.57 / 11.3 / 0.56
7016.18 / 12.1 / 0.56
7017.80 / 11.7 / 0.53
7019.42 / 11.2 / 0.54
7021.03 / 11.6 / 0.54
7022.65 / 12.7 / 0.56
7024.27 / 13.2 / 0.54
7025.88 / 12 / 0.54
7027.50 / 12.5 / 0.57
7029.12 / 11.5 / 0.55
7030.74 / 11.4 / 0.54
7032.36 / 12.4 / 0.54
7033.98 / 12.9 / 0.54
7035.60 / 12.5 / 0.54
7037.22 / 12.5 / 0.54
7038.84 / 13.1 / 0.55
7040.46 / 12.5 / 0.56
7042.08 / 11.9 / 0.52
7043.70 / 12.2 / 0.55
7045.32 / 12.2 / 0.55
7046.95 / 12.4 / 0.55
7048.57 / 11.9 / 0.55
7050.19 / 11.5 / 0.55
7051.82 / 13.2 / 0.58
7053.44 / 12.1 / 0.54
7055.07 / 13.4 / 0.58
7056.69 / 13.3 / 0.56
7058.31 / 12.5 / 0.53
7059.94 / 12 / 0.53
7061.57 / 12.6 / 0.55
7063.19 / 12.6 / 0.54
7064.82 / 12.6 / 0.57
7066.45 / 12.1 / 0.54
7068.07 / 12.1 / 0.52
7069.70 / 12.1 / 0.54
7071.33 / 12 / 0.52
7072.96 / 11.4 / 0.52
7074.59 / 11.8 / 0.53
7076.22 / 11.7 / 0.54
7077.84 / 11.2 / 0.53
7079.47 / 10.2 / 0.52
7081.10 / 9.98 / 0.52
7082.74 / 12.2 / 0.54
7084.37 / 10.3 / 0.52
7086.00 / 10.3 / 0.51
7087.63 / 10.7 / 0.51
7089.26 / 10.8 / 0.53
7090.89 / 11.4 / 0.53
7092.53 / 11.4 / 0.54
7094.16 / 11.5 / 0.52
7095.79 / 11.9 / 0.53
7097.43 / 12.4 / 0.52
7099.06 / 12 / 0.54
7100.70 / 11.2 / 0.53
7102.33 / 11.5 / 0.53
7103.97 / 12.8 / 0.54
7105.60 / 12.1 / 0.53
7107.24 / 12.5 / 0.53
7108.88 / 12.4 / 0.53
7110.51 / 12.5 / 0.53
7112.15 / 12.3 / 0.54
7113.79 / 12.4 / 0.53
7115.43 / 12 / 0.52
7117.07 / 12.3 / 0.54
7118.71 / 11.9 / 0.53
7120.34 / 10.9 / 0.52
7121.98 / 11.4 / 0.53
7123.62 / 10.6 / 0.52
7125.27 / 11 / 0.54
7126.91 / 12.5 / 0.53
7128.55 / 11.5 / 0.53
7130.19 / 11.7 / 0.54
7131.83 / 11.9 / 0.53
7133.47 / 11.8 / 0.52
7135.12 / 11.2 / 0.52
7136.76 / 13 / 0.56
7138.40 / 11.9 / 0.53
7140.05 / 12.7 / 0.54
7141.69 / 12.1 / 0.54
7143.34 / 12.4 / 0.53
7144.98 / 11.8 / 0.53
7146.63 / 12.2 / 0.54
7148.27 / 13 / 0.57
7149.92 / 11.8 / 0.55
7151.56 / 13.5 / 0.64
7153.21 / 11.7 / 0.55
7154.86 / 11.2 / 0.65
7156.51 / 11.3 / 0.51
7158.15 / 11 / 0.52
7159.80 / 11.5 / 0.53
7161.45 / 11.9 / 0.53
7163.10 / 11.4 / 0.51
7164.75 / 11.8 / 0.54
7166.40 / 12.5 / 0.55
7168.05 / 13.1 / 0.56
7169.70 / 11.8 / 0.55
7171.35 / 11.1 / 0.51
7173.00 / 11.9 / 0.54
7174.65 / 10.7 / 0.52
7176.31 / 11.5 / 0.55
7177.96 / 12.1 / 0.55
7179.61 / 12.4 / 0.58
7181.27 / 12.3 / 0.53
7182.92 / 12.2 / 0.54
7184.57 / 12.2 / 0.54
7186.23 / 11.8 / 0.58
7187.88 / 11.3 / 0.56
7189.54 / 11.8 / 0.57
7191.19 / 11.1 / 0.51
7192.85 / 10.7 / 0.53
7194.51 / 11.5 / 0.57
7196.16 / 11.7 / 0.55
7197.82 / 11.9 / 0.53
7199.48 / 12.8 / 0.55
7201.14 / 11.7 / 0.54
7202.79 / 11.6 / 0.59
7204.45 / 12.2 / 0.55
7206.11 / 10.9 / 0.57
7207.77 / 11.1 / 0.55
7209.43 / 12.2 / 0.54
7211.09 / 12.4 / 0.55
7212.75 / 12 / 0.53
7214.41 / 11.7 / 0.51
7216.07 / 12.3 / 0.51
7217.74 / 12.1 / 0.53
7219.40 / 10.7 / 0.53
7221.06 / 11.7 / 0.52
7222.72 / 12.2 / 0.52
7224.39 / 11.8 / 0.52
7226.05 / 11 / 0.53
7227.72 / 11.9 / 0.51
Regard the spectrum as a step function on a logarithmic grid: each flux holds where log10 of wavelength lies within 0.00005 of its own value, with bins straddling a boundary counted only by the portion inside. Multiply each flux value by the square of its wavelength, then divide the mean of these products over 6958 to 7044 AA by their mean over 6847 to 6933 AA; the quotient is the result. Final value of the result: 1.1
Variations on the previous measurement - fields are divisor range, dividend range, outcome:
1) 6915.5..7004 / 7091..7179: 1.04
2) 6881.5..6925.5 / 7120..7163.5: 1.06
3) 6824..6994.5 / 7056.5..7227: 1.07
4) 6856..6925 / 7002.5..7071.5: 1.08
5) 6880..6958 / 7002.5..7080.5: 1.04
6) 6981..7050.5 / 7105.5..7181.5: 1.03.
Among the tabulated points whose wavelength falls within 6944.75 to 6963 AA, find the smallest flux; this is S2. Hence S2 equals 11.3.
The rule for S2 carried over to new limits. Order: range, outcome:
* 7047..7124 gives 9.98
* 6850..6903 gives 10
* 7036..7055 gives 11.5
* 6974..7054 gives 10.3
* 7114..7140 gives 10.6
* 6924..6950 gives 11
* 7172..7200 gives 10.7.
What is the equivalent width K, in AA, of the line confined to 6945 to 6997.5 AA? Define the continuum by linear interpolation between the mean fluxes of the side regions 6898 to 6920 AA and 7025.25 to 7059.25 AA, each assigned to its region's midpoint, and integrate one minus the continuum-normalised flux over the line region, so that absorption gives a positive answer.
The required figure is 0.1 AA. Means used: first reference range 11.8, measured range 12.1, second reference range 12.4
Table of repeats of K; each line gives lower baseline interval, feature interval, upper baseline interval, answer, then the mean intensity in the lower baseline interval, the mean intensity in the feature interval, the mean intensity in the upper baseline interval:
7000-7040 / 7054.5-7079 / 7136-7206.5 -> -0.7 AA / 11.8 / 12.2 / 11.9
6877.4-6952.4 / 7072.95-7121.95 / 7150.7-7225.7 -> 0.9 AA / 11.9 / 11.6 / 11.8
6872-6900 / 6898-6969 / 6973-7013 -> -0.4 AA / 11.9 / 11.9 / 11.8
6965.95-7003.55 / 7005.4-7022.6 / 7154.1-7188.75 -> 0.9 AA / 12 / 11.3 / 11.8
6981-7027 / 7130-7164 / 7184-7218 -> -0.5 AA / 11.8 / 12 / 11.8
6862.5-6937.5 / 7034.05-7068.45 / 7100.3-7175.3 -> -1.8 AA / 11.7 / 12.5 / 11.9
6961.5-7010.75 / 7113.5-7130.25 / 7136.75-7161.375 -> 0.5 AA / 11.9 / 11.6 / 12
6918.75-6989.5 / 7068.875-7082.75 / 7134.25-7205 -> 0.7 AA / 12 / 11.3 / 11.9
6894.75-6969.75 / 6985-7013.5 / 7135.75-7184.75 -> 0.6 AA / 11.9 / 11.7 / 12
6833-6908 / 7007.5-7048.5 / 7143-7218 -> -0.9 AA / 11.6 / 12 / 11.8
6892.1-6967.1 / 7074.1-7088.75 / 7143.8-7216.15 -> 1.2 AA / 11.9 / 10.9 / 11.8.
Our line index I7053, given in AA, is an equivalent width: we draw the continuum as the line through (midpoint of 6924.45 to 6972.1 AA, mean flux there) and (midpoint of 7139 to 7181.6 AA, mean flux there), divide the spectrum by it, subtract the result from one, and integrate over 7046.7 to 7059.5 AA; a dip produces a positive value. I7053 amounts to -0.6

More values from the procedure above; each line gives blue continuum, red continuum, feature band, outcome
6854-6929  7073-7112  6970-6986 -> -0.61 AA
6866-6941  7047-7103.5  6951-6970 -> -0.19 AA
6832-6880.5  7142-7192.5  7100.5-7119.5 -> -0.64 AA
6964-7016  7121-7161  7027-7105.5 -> -0.63 AA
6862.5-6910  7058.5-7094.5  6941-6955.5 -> -0.51 AA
